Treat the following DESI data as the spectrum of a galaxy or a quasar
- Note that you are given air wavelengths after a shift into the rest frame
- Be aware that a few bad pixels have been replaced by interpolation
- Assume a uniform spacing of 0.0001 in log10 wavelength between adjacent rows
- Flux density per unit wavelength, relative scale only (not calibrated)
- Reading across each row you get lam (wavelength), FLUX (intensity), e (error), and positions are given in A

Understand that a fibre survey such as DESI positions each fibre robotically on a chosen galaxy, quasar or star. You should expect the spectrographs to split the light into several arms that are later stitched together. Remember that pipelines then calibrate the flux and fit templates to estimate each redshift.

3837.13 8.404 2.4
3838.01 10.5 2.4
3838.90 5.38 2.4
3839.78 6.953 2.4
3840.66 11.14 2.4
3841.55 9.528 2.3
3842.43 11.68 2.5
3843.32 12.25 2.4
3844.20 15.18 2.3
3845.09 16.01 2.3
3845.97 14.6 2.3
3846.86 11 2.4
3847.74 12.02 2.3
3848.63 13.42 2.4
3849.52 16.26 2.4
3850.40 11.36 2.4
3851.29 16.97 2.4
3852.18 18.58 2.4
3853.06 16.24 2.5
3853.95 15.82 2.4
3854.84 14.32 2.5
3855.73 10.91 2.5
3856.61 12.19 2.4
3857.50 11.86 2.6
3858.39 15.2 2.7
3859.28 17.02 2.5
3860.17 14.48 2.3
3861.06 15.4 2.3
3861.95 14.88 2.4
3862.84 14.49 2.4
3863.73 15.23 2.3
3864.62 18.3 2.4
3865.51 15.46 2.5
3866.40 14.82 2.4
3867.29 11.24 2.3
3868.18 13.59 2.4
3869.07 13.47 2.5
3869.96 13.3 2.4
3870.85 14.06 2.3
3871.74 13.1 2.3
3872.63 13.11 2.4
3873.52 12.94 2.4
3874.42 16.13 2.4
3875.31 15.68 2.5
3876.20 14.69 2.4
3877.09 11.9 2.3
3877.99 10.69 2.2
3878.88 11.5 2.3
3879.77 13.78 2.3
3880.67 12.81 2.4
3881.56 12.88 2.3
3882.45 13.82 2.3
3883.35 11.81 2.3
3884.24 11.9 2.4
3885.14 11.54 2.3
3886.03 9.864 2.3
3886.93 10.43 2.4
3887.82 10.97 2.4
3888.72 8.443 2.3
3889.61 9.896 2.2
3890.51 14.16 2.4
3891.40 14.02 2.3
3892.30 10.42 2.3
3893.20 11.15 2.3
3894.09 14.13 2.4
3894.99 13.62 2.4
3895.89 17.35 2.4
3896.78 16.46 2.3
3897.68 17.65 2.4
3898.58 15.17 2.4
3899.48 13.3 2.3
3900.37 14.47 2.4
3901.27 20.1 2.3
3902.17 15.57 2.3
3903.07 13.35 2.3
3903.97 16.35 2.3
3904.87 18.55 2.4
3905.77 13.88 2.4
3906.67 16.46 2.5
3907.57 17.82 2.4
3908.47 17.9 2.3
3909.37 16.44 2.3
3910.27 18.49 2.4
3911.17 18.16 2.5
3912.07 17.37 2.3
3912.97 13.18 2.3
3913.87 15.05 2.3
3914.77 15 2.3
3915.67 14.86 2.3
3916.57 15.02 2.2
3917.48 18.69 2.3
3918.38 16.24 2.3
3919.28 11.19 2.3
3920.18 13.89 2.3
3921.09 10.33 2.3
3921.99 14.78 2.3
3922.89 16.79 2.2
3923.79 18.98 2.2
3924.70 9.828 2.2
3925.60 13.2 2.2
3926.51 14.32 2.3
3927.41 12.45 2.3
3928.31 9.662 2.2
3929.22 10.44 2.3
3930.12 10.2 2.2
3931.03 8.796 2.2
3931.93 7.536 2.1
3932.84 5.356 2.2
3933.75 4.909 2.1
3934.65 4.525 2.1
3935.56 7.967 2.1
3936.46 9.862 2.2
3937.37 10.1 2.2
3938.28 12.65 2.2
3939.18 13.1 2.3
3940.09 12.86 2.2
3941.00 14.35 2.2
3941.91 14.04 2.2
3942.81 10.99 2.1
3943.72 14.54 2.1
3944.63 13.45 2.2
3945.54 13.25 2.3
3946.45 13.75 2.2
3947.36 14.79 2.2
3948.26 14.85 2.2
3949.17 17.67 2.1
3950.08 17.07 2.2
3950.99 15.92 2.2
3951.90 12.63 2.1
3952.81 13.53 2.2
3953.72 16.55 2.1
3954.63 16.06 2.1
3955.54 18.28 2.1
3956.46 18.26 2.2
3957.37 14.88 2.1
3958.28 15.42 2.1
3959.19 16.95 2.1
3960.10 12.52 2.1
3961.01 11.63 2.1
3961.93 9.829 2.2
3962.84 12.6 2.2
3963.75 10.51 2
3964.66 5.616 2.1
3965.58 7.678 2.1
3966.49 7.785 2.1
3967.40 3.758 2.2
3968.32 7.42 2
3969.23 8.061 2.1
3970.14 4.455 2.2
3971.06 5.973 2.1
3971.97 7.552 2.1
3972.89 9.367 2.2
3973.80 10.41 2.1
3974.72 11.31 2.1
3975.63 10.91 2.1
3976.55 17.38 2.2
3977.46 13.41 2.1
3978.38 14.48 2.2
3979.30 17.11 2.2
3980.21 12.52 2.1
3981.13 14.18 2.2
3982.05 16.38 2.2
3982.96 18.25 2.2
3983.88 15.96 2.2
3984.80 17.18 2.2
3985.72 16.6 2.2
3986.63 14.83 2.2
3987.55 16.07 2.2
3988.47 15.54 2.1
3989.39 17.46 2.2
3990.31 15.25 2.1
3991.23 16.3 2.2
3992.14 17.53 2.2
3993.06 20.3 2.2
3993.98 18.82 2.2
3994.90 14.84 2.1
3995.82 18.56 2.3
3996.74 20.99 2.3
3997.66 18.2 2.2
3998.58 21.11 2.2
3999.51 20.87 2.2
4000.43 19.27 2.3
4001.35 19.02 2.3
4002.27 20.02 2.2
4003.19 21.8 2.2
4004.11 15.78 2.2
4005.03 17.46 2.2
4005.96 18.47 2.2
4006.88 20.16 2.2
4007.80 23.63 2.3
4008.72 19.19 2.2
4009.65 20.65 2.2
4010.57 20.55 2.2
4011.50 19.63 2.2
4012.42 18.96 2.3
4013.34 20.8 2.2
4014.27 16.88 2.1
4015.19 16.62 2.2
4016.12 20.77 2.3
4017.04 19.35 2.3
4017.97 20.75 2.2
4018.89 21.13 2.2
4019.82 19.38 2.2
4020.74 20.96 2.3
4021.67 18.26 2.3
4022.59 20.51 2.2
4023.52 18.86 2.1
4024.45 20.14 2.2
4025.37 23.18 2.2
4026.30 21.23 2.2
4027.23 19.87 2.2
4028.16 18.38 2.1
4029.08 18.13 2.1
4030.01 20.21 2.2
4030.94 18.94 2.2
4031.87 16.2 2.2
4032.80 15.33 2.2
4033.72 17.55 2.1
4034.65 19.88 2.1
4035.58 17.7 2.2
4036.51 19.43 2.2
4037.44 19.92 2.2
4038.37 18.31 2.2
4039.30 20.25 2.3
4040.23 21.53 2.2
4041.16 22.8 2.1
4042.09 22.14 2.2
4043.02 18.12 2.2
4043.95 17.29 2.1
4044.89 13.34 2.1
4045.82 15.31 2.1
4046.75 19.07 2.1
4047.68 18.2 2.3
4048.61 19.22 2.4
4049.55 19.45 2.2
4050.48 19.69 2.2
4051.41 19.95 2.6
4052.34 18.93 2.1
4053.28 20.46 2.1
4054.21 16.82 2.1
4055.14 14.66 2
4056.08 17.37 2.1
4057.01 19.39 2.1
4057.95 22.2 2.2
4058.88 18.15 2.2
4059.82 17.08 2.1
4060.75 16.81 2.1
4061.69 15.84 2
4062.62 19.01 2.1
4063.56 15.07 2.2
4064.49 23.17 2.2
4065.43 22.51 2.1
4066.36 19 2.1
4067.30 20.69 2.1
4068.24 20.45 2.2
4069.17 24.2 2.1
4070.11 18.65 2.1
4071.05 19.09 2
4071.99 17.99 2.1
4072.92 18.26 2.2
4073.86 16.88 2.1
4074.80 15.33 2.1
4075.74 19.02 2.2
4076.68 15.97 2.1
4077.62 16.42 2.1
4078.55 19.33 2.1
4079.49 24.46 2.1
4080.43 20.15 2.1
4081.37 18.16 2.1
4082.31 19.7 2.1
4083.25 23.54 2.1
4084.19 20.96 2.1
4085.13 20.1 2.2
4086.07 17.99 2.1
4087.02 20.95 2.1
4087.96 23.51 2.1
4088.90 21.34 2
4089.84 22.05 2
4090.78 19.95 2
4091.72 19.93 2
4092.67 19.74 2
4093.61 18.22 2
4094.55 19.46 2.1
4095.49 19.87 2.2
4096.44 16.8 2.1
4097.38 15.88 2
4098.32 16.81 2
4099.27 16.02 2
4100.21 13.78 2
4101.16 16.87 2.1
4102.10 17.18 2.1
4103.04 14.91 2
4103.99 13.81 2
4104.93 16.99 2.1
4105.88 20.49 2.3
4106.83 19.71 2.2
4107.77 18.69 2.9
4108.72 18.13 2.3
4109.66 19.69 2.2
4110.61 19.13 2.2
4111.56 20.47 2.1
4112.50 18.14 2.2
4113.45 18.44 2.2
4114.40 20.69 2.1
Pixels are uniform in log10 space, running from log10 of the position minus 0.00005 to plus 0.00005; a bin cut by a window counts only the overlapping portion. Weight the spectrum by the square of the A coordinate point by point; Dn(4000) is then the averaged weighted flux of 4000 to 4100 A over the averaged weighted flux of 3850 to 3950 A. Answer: 1.5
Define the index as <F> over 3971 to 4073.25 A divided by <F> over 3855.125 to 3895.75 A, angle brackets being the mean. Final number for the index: 1.38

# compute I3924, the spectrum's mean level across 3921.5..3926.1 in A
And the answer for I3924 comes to 14.7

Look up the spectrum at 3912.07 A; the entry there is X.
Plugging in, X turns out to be 17.37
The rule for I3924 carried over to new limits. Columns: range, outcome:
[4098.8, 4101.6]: 15.5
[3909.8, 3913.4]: 16.8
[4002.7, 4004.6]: 18.8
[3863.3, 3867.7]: 15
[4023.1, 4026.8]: 20.9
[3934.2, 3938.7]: 8.99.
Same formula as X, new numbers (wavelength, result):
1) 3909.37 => 16.44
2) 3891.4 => 14.02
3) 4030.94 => 18.94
